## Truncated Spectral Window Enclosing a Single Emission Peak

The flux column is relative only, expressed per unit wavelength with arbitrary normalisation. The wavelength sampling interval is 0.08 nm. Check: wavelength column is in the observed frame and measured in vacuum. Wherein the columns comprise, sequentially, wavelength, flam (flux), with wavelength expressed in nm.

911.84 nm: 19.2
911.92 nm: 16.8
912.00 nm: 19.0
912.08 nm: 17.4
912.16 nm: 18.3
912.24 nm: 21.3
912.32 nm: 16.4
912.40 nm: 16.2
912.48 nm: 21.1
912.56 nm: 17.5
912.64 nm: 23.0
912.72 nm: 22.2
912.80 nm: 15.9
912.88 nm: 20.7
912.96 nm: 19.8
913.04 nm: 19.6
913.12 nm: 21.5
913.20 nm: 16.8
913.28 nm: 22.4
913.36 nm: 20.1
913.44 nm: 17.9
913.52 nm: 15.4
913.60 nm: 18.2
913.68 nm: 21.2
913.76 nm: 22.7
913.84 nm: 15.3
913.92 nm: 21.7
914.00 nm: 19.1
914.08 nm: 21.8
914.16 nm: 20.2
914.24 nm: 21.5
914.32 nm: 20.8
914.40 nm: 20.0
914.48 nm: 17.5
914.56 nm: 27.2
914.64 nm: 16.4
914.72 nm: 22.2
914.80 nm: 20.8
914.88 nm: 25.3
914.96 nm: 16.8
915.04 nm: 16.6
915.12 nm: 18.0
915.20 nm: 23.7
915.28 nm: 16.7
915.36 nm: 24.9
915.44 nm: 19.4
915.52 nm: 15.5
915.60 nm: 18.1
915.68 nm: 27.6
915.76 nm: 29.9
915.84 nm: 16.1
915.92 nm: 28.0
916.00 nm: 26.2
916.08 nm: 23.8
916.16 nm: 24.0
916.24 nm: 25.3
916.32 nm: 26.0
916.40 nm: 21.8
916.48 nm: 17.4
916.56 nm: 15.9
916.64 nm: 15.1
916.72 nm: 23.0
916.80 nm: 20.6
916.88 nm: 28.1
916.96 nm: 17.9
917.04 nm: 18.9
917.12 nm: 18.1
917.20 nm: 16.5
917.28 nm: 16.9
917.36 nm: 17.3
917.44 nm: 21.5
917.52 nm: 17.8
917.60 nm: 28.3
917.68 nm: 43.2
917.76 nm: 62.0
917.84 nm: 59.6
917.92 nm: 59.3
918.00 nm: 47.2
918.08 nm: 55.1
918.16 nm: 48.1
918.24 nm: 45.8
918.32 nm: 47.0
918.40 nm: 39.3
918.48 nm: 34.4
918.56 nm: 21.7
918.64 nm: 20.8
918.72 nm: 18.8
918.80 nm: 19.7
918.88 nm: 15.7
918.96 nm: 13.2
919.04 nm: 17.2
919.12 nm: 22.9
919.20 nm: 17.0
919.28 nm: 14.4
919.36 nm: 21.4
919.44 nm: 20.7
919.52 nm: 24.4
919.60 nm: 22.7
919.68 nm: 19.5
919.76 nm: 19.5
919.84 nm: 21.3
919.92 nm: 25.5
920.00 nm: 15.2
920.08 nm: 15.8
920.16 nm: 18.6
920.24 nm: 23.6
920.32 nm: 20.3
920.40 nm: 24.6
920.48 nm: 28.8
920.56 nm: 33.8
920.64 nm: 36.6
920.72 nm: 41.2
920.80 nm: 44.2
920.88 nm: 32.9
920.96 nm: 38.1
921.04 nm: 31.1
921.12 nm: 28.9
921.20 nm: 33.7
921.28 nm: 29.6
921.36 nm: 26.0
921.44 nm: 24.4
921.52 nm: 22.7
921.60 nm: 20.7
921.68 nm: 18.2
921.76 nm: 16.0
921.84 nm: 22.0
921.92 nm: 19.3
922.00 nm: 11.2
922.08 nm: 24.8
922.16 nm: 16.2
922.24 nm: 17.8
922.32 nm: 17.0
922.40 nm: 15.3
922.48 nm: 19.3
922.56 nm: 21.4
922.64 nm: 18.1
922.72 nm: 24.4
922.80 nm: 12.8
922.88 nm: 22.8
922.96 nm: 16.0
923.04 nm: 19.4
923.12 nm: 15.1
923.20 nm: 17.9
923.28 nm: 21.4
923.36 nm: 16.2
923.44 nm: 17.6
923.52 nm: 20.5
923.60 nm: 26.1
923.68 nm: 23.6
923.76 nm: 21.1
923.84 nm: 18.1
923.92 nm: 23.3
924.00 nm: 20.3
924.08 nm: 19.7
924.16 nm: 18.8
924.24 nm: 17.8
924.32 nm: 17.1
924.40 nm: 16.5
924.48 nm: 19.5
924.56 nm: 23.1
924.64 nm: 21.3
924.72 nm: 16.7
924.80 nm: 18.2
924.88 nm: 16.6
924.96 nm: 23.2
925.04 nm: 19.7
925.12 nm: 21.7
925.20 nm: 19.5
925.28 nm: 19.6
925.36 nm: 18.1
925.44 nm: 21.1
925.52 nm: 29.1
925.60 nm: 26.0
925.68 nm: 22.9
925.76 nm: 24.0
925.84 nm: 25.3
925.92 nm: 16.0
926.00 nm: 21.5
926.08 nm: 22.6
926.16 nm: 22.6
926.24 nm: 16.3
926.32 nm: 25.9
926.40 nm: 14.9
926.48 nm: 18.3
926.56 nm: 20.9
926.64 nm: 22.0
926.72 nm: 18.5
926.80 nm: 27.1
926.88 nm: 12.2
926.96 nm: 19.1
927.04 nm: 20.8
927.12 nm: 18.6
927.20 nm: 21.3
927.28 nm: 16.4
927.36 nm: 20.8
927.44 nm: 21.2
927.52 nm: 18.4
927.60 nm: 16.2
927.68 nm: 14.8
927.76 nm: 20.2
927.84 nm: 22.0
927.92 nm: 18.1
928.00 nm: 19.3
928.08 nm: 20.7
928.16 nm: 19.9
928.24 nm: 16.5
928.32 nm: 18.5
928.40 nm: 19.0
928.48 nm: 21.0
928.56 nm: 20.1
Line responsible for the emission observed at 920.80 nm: [N II] 6583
